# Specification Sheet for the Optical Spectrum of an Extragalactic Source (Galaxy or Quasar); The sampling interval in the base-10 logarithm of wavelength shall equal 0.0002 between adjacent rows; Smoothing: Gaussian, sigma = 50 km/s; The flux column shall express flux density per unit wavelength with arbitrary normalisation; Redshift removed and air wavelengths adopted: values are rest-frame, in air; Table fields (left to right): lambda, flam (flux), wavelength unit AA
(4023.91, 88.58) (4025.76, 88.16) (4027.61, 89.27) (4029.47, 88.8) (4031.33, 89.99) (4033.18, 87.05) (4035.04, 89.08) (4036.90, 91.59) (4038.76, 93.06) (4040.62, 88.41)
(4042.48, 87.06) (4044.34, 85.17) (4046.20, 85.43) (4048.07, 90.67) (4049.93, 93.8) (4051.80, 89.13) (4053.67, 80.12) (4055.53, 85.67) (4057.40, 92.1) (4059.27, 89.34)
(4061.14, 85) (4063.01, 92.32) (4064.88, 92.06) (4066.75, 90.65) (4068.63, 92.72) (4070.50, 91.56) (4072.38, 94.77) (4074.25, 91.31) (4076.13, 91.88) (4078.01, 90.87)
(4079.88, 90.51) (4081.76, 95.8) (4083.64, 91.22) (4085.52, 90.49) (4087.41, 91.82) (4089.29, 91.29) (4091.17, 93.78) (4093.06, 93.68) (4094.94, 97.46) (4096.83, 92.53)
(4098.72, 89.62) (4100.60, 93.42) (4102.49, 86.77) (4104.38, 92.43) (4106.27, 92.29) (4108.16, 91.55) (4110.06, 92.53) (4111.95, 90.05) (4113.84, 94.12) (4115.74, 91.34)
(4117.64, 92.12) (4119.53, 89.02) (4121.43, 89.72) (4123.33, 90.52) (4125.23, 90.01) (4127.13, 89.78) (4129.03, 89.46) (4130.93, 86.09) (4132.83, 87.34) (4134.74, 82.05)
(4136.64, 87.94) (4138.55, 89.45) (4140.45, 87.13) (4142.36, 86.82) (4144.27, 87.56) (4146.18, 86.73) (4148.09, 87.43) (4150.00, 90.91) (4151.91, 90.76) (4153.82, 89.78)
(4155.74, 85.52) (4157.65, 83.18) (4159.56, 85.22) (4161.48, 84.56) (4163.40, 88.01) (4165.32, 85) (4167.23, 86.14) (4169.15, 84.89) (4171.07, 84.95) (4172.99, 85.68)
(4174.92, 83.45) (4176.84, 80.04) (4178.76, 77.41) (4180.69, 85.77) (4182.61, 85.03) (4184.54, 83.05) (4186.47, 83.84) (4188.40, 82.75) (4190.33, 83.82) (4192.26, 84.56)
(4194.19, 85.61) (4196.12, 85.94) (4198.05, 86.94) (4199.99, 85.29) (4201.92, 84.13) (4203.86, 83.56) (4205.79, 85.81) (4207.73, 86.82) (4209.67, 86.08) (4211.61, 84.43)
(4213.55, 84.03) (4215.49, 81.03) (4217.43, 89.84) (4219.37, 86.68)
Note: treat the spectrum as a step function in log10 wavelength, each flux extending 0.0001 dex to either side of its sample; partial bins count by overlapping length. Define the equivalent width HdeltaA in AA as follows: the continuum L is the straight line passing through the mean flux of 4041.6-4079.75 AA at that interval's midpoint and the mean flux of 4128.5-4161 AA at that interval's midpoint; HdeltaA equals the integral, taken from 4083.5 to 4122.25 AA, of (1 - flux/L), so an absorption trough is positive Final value -1.5 AA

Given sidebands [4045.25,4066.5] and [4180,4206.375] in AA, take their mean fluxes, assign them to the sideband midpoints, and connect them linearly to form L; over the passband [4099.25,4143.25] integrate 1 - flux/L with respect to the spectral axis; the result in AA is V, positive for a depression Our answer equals -1.4 AA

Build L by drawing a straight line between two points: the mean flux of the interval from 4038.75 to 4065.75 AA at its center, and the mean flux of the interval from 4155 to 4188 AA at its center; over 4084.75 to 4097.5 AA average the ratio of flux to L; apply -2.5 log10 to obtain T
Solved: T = -0.072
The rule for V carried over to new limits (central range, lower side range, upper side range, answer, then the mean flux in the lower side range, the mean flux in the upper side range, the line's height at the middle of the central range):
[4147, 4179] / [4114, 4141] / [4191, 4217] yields 0.5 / 88.9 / 85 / 87.1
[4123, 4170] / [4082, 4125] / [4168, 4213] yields 0.4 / 91.7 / 84.3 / 88.1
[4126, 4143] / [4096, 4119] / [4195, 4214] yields 0.5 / 91.5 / 85.3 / 89.8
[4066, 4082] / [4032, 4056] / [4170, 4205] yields -0.9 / 88.3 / 84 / 87.4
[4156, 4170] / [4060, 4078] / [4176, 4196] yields -0.1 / 91.3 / 83.3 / 84.9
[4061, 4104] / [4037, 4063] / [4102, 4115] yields -0.9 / 88.3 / 91.5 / 90.1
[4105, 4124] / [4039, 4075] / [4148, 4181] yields -0.9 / 89.4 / 85.4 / 87.3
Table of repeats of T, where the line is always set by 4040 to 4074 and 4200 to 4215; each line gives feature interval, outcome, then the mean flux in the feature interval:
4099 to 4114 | -0.04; 91.5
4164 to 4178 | 0.02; 84.3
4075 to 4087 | -0.04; 91.8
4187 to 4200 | 0.00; 84.9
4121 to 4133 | -0.02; 89.1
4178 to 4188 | 0.03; 83.1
